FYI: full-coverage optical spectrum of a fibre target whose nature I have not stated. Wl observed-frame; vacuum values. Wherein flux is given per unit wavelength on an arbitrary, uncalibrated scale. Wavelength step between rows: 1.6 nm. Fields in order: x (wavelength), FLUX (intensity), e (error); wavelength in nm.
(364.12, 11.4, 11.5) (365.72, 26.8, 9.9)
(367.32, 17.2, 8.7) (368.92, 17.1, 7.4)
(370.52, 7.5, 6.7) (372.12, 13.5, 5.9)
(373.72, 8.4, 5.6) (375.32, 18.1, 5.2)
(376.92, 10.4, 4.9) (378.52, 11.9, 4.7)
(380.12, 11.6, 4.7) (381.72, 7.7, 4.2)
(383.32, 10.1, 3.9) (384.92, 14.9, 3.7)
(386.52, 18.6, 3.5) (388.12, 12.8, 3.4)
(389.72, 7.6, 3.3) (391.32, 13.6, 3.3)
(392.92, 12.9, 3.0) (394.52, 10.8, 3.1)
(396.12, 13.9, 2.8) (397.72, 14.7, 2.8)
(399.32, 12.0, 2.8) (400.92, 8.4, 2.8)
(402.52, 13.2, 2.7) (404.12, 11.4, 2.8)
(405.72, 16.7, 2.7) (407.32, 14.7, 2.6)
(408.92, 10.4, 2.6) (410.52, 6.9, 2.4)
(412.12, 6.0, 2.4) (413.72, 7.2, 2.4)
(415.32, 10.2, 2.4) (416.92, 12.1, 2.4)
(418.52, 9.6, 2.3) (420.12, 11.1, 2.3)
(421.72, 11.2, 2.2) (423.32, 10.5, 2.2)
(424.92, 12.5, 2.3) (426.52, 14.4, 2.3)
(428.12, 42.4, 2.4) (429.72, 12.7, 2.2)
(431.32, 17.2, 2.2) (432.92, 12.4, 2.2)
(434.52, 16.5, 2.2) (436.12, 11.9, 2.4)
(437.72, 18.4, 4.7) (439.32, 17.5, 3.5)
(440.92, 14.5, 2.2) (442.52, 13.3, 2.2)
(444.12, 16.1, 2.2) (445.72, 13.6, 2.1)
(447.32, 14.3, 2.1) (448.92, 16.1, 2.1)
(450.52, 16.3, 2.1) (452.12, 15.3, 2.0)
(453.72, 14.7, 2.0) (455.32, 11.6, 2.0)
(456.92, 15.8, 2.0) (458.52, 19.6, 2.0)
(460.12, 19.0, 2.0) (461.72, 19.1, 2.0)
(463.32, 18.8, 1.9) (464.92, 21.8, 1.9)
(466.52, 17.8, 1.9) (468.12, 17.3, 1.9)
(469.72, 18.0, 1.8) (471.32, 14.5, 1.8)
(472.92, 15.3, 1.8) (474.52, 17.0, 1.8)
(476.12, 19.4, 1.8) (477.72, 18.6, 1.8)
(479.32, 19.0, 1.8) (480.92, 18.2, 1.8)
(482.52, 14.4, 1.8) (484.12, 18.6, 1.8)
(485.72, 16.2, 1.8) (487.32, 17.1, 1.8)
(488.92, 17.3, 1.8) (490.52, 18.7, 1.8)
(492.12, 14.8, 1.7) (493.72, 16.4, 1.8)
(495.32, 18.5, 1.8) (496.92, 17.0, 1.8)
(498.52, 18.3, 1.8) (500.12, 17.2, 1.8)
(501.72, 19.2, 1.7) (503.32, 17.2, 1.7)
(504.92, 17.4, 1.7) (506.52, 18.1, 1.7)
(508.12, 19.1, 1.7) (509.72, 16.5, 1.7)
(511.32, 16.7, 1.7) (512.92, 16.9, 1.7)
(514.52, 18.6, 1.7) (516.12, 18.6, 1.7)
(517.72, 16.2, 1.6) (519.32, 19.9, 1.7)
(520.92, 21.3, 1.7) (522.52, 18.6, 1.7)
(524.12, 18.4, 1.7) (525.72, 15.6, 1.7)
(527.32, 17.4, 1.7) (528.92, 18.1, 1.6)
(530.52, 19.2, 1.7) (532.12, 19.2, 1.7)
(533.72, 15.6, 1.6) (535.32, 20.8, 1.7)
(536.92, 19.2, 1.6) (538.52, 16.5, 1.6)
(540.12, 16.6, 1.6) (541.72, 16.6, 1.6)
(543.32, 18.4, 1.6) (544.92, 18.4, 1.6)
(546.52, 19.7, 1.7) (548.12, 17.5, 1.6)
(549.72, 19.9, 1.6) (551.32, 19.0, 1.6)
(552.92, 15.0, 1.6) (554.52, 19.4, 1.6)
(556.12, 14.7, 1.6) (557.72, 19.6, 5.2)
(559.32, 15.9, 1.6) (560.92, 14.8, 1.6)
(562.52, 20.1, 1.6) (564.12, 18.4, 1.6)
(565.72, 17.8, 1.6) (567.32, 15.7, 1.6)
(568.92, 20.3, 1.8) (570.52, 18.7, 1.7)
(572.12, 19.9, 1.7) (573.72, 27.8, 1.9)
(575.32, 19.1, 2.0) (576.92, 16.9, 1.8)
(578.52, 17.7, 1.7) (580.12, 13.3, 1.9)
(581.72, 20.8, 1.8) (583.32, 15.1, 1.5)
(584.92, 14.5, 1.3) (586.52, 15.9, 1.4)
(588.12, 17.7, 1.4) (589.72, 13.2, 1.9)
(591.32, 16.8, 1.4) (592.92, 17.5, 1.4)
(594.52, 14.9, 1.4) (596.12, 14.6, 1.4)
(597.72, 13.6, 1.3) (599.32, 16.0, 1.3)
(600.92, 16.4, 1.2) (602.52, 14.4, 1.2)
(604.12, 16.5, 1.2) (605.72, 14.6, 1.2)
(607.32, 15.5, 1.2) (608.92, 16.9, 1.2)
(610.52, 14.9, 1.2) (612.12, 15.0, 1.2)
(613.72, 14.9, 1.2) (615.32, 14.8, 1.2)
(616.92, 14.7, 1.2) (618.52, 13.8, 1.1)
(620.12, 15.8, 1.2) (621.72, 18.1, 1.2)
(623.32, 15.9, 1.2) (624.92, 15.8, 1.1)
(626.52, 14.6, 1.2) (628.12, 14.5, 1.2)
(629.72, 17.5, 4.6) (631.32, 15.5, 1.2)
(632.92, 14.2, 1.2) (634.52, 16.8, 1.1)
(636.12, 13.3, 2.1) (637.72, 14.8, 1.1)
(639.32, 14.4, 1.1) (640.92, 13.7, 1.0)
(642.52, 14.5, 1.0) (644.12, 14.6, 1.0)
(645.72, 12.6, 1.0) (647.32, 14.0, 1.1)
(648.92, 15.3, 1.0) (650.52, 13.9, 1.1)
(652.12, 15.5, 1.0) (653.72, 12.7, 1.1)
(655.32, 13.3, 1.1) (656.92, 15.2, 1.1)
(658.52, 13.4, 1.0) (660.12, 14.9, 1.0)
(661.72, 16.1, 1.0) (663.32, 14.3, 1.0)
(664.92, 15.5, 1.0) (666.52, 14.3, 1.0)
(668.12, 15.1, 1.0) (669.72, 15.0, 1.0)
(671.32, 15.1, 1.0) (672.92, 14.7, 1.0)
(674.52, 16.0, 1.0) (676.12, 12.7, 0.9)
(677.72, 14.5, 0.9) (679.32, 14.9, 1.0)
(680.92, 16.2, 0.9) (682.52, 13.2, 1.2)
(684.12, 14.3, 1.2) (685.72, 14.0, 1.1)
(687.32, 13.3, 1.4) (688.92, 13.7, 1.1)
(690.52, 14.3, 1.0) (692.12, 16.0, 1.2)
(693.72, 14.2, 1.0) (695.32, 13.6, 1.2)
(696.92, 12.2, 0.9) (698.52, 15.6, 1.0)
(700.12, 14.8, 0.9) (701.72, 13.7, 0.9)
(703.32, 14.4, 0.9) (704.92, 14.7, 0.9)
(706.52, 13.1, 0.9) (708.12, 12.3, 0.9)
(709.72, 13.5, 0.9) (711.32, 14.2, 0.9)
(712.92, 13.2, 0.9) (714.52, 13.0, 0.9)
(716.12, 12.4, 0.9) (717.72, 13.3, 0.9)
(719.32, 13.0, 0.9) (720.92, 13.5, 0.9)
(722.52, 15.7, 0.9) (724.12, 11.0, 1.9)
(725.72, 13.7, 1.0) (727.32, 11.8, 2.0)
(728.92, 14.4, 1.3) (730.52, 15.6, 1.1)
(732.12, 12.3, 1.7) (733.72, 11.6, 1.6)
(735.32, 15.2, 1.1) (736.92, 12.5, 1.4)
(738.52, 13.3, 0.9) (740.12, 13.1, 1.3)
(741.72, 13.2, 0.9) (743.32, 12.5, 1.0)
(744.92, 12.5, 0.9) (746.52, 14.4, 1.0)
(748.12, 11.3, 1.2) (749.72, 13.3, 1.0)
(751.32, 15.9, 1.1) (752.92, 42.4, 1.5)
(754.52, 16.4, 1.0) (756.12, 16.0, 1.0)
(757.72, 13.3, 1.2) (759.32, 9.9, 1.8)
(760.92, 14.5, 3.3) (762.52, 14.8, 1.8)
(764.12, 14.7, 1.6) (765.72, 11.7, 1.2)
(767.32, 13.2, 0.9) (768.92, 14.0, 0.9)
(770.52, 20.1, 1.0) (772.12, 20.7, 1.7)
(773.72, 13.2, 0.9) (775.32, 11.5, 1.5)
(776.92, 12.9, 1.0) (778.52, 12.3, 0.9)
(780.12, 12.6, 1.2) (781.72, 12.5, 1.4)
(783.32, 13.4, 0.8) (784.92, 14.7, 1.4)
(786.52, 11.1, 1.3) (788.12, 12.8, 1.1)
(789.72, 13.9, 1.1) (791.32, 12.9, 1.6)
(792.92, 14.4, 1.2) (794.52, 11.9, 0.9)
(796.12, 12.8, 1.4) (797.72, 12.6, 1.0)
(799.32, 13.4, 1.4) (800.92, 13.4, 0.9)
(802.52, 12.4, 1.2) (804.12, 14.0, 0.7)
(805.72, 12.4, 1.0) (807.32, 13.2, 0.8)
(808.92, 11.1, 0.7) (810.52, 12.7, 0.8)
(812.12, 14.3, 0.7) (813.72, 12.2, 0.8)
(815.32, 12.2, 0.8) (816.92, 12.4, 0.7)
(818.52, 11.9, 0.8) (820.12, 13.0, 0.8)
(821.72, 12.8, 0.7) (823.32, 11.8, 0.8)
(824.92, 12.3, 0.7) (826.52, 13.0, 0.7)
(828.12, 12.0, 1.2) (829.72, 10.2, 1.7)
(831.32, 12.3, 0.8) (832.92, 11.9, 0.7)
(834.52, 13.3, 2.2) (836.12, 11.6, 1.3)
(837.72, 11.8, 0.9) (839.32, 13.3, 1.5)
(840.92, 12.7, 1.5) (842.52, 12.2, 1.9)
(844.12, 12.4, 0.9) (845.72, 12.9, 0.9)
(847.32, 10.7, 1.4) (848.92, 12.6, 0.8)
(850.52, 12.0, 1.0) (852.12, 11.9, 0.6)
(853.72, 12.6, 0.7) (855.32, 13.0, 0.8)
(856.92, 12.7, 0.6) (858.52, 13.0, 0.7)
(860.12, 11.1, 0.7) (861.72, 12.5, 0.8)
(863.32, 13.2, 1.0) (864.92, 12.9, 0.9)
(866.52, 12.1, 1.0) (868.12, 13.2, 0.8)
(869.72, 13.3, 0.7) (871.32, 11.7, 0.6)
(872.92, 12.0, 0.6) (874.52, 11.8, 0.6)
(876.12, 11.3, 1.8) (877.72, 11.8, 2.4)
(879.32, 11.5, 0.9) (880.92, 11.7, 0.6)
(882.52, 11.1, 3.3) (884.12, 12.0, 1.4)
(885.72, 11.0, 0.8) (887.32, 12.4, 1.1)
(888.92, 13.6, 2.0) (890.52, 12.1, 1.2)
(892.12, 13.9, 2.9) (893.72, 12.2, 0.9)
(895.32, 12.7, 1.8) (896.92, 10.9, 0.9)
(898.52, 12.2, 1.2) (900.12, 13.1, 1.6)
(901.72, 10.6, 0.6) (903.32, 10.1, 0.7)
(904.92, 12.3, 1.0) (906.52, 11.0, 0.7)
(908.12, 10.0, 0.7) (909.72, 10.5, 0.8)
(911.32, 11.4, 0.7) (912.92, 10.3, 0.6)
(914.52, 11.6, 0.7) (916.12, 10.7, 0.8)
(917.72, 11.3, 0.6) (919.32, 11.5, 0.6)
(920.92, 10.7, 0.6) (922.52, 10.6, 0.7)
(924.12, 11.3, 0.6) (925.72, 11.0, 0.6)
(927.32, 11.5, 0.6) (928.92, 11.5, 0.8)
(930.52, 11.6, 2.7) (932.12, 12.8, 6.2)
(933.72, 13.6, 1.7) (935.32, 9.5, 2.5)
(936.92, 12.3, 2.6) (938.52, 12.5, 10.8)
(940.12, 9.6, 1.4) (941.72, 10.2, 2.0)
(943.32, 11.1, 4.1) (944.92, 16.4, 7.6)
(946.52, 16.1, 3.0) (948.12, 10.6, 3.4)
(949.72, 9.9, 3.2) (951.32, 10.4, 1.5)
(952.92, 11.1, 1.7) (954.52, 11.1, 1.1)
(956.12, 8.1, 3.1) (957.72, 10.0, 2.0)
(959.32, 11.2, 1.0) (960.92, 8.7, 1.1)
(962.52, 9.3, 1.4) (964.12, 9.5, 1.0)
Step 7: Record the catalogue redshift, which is 0.15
